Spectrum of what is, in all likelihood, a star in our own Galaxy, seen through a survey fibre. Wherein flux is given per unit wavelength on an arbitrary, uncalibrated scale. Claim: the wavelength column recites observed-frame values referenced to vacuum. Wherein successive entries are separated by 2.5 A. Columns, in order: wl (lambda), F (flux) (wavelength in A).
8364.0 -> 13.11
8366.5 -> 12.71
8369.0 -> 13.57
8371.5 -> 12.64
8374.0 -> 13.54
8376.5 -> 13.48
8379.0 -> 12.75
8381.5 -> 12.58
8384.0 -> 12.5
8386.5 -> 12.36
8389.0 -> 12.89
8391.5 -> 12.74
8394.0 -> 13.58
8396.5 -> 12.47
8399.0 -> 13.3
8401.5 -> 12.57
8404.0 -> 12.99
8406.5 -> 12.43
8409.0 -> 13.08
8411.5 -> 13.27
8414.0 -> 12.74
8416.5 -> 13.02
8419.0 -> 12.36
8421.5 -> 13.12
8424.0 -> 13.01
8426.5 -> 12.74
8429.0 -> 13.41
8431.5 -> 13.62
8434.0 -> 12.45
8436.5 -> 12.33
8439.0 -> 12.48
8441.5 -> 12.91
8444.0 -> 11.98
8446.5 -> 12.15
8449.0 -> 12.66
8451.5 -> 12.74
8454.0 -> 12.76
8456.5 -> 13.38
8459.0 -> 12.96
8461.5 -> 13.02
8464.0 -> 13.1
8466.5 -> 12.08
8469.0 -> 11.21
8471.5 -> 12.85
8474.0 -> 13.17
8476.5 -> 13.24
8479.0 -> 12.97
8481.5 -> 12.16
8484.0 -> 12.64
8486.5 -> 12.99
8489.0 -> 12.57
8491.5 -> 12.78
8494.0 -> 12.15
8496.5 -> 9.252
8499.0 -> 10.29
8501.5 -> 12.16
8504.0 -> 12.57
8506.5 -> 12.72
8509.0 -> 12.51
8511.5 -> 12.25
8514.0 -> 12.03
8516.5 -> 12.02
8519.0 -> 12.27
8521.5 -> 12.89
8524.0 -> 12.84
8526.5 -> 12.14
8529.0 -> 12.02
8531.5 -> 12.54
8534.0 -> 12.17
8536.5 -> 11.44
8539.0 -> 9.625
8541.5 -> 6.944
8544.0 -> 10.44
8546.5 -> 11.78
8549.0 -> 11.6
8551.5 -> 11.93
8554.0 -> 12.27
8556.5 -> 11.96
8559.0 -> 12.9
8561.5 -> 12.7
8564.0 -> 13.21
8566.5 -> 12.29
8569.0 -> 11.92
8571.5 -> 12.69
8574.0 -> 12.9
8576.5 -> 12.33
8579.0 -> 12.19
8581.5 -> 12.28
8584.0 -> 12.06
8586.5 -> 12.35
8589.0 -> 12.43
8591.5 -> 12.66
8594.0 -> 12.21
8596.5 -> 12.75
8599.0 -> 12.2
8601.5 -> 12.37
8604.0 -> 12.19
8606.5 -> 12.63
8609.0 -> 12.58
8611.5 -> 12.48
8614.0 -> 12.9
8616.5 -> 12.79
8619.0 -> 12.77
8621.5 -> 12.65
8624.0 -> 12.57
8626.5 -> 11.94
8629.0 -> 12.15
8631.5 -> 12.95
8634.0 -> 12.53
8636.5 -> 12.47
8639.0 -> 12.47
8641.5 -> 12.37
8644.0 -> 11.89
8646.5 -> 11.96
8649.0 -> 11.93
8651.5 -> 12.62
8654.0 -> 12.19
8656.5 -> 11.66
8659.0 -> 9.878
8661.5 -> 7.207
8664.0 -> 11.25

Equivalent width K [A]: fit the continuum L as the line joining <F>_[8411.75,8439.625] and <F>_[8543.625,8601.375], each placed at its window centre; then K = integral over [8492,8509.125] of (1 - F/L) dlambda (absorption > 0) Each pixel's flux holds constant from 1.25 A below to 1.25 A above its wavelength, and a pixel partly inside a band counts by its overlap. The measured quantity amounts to 1.2 A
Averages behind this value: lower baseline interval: 12.9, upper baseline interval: 12.3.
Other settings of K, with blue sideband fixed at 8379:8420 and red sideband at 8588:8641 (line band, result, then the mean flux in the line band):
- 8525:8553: 3.2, 11.2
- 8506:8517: 0.3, 12.3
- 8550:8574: 0.3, 12.4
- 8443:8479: 0.1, 12.7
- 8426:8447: 0.1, 12.7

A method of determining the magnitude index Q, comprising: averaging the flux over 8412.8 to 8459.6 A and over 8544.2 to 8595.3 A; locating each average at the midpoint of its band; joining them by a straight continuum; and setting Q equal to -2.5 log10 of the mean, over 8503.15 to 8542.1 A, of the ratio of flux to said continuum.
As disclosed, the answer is 0.05 mag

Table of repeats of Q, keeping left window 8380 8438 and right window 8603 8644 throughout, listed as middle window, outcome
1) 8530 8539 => 0.084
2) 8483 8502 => 0.078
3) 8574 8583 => 0.020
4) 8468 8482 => 0.008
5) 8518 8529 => 0.016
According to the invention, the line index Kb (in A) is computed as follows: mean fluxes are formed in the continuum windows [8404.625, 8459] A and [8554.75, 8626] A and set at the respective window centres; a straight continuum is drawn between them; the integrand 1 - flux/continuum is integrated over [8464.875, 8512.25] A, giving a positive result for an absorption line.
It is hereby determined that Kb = 1.7 A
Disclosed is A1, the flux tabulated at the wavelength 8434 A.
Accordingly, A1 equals 12.45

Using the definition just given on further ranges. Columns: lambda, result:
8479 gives 12.97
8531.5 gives 12.54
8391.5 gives 12.74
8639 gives 12.47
